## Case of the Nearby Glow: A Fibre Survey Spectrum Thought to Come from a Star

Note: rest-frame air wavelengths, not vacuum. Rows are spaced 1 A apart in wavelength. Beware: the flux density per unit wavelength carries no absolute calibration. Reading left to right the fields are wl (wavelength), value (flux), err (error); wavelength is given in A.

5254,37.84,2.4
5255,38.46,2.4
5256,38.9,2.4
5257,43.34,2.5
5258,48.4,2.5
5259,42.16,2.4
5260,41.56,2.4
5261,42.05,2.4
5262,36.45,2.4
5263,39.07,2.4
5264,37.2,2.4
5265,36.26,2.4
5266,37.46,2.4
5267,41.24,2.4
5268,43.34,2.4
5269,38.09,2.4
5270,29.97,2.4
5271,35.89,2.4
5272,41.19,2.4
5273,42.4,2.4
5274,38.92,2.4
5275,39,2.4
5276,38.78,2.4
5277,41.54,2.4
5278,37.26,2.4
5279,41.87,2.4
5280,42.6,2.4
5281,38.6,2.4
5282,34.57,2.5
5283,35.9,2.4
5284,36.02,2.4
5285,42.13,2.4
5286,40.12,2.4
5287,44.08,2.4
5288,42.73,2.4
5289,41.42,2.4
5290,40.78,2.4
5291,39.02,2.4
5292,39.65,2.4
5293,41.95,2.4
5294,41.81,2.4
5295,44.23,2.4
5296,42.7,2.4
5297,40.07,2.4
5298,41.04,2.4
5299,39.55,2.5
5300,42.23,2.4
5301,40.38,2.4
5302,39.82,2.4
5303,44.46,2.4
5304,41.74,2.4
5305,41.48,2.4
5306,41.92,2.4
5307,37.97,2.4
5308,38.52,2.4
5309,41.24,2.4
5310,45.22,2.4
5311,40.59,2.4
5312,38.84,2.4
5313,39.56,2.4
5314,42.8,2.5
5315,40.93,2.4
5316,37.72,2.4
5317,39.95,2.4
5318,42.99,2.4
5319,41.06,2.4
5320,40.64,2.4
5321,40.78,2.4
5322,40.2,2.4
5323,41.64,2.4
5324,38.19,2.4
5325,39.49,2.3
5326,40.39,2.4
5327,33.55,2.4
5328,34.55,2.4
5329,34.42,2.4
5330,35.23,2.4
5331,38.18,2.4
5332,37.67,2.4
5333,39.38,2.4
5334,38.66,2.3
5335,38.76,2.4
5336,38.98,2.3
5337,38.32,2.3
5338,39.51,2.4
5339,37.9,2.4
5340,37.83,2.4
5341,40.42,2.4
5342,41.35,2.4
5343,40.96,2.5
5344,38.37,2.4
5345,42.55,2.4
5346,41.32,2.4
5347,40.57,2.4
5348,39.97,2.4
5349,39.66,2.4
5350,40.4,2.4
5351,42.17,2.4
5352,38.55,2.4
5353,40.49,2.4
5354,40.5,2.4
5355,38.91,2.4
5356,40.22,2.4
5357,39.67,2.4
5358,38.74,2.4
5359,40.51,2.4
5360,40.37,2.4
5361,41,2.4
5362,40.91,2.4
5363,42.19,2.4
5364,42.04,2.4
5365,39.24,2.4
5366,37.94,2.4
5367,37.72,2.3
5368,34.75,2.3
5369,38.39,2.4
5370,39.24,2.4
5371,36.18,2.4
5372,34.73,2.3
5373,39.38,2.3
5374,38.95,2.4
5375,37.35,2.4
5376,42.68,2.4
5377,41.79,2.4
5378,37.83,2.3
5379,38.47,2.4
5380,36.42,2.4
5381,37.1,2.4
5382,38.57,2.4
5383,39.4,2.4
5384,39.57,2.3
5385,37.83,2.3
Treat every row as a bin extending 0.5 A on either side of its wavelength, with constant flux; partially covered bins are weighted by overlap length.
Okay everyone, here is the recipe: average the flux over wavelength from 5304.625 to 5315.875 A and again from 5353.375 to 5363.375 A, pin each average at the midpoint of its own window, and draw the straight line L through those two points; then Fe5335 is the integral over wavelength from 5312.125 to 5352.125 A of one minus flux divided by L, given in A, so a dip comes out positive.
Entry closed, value 1.11 A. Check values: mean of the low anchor 40.7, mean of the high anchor 40.3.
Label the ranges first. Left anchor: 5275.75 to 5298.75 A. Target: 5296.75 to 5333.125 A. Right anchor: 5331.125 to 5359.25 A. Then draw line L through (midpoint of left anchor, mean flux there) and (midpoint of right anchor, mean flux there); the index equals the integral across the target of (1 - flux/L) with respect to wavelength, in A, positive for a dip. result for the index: 0.2 A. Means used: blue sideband 40.4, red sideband 39.7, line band 39.9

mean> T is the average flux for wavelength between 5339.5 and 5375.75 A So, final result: 39.6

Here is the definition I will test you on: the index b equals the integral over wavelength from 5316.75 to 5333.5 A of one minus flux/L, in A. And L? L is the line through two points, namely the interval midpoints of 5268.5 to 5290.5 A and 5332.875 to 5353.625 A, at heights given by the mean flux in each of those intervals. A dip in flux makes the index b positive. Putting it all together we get 0.4 A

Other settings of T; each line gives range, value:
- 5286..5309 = 41.2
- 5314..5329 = 39.4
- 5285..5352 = 40.2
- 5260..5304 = 39.9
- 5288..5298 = 41.4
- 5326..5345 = 38.2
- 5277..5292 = 39.8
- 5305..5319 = 40.7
